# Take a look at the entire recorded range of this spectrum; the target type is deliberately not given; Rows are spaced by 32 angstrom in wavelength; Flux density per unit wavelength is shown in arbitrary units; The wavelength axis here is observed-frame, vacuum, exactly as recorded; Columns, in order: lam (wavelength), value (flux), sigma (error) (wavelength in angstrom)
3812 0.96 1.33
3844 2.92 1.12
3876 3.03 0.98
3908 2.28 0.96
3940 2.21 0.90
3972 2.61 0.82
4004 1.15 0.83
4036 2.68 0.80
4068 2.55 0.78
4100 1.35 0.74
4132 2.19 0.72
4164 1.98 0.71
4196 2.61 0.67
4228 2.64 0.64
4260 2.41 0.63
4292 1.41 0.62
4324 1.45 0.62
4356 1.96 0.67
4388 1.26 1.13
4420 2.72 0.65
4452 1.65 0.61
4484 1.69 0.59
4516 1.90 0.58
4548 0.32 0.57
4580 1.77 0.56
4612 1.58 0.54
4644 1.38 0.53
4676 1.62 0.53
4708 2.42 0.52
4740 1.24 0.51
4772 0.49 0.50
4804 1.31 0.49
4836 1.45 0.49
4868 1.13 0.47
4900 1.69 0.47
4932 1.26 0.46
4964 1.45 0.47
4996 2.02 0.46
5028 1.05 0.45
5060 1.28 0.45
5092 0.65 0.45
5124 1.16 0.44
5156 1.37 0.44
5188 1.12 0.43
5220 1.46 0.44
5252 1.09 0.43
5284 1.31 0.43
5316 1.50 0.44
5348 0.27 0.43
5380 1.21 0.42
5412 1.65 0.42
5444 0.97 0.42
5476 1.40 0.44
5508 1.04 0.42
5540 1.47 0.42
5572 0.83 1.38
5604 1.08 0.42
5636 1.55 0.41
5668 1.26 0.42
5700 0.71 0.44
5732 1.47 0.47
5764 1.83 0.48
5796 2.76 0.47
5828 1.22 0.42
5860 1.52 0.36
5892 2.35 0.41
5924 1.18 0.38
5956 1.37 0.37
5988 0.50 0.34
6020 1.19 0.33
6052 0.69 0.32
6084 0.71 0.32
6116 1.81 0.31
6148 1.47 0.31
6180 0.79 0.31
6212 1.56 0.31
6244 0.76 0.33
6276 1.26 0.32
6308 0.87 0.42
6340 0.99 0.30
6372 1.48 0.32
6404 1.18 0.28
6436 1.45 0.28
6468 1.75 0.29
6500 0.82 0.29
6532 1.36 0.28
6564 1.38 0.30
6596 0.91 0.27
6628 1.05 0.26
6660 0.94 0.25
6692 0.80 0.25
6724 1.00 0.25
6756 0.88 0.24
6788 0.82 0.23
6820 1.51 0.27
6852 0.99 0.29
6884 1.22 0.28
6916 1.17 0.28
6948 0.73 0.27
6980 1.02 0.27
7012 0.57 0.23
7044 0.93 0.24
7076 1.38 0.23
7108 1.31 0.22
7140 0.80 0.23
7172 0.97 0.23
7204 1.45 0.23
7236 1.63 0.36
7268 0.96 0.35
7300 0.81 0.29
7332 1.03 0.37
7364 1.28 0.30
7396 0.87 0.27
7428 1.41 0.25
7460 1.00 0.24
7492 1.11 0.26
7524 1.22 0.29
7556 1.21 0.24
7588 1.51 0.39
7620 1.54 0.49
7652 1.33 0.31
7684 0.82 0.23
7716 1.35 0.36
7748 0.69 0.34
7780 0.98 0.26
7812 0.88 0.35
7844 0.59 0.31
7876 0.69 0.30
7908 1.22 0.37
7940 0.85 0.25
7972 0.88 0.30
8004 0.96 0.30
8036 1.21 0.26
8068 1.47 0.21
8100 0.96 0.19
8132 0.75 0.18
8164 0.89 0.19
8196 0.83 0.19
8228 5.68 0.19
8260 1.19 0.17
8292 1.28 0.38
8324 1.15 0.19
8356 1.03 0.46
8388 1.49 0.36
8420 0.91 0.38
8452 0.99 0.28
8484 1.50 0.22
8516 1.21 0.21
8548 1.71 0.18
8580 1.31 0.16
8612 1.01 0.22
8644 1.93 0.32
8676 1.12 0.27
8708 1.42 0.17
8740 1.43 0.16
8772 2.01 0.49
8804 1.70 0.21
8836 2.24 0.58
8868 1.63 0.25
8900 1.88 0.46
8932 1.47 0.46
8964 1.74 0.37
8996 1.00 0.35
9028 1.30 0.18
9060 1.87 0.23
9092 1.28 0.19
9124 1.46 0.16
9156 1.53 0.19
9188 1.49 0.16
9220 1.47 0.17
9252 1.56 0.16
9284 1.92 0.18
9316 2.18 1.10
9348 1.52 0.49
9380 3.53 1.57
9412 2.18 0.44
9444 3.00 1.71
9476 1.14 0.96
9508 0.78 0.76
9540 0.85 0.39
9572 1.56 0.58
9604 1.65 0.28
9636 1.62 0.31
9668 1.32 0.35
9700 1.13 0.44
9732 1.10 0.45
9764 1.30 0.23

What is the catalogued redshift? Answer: 1.206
